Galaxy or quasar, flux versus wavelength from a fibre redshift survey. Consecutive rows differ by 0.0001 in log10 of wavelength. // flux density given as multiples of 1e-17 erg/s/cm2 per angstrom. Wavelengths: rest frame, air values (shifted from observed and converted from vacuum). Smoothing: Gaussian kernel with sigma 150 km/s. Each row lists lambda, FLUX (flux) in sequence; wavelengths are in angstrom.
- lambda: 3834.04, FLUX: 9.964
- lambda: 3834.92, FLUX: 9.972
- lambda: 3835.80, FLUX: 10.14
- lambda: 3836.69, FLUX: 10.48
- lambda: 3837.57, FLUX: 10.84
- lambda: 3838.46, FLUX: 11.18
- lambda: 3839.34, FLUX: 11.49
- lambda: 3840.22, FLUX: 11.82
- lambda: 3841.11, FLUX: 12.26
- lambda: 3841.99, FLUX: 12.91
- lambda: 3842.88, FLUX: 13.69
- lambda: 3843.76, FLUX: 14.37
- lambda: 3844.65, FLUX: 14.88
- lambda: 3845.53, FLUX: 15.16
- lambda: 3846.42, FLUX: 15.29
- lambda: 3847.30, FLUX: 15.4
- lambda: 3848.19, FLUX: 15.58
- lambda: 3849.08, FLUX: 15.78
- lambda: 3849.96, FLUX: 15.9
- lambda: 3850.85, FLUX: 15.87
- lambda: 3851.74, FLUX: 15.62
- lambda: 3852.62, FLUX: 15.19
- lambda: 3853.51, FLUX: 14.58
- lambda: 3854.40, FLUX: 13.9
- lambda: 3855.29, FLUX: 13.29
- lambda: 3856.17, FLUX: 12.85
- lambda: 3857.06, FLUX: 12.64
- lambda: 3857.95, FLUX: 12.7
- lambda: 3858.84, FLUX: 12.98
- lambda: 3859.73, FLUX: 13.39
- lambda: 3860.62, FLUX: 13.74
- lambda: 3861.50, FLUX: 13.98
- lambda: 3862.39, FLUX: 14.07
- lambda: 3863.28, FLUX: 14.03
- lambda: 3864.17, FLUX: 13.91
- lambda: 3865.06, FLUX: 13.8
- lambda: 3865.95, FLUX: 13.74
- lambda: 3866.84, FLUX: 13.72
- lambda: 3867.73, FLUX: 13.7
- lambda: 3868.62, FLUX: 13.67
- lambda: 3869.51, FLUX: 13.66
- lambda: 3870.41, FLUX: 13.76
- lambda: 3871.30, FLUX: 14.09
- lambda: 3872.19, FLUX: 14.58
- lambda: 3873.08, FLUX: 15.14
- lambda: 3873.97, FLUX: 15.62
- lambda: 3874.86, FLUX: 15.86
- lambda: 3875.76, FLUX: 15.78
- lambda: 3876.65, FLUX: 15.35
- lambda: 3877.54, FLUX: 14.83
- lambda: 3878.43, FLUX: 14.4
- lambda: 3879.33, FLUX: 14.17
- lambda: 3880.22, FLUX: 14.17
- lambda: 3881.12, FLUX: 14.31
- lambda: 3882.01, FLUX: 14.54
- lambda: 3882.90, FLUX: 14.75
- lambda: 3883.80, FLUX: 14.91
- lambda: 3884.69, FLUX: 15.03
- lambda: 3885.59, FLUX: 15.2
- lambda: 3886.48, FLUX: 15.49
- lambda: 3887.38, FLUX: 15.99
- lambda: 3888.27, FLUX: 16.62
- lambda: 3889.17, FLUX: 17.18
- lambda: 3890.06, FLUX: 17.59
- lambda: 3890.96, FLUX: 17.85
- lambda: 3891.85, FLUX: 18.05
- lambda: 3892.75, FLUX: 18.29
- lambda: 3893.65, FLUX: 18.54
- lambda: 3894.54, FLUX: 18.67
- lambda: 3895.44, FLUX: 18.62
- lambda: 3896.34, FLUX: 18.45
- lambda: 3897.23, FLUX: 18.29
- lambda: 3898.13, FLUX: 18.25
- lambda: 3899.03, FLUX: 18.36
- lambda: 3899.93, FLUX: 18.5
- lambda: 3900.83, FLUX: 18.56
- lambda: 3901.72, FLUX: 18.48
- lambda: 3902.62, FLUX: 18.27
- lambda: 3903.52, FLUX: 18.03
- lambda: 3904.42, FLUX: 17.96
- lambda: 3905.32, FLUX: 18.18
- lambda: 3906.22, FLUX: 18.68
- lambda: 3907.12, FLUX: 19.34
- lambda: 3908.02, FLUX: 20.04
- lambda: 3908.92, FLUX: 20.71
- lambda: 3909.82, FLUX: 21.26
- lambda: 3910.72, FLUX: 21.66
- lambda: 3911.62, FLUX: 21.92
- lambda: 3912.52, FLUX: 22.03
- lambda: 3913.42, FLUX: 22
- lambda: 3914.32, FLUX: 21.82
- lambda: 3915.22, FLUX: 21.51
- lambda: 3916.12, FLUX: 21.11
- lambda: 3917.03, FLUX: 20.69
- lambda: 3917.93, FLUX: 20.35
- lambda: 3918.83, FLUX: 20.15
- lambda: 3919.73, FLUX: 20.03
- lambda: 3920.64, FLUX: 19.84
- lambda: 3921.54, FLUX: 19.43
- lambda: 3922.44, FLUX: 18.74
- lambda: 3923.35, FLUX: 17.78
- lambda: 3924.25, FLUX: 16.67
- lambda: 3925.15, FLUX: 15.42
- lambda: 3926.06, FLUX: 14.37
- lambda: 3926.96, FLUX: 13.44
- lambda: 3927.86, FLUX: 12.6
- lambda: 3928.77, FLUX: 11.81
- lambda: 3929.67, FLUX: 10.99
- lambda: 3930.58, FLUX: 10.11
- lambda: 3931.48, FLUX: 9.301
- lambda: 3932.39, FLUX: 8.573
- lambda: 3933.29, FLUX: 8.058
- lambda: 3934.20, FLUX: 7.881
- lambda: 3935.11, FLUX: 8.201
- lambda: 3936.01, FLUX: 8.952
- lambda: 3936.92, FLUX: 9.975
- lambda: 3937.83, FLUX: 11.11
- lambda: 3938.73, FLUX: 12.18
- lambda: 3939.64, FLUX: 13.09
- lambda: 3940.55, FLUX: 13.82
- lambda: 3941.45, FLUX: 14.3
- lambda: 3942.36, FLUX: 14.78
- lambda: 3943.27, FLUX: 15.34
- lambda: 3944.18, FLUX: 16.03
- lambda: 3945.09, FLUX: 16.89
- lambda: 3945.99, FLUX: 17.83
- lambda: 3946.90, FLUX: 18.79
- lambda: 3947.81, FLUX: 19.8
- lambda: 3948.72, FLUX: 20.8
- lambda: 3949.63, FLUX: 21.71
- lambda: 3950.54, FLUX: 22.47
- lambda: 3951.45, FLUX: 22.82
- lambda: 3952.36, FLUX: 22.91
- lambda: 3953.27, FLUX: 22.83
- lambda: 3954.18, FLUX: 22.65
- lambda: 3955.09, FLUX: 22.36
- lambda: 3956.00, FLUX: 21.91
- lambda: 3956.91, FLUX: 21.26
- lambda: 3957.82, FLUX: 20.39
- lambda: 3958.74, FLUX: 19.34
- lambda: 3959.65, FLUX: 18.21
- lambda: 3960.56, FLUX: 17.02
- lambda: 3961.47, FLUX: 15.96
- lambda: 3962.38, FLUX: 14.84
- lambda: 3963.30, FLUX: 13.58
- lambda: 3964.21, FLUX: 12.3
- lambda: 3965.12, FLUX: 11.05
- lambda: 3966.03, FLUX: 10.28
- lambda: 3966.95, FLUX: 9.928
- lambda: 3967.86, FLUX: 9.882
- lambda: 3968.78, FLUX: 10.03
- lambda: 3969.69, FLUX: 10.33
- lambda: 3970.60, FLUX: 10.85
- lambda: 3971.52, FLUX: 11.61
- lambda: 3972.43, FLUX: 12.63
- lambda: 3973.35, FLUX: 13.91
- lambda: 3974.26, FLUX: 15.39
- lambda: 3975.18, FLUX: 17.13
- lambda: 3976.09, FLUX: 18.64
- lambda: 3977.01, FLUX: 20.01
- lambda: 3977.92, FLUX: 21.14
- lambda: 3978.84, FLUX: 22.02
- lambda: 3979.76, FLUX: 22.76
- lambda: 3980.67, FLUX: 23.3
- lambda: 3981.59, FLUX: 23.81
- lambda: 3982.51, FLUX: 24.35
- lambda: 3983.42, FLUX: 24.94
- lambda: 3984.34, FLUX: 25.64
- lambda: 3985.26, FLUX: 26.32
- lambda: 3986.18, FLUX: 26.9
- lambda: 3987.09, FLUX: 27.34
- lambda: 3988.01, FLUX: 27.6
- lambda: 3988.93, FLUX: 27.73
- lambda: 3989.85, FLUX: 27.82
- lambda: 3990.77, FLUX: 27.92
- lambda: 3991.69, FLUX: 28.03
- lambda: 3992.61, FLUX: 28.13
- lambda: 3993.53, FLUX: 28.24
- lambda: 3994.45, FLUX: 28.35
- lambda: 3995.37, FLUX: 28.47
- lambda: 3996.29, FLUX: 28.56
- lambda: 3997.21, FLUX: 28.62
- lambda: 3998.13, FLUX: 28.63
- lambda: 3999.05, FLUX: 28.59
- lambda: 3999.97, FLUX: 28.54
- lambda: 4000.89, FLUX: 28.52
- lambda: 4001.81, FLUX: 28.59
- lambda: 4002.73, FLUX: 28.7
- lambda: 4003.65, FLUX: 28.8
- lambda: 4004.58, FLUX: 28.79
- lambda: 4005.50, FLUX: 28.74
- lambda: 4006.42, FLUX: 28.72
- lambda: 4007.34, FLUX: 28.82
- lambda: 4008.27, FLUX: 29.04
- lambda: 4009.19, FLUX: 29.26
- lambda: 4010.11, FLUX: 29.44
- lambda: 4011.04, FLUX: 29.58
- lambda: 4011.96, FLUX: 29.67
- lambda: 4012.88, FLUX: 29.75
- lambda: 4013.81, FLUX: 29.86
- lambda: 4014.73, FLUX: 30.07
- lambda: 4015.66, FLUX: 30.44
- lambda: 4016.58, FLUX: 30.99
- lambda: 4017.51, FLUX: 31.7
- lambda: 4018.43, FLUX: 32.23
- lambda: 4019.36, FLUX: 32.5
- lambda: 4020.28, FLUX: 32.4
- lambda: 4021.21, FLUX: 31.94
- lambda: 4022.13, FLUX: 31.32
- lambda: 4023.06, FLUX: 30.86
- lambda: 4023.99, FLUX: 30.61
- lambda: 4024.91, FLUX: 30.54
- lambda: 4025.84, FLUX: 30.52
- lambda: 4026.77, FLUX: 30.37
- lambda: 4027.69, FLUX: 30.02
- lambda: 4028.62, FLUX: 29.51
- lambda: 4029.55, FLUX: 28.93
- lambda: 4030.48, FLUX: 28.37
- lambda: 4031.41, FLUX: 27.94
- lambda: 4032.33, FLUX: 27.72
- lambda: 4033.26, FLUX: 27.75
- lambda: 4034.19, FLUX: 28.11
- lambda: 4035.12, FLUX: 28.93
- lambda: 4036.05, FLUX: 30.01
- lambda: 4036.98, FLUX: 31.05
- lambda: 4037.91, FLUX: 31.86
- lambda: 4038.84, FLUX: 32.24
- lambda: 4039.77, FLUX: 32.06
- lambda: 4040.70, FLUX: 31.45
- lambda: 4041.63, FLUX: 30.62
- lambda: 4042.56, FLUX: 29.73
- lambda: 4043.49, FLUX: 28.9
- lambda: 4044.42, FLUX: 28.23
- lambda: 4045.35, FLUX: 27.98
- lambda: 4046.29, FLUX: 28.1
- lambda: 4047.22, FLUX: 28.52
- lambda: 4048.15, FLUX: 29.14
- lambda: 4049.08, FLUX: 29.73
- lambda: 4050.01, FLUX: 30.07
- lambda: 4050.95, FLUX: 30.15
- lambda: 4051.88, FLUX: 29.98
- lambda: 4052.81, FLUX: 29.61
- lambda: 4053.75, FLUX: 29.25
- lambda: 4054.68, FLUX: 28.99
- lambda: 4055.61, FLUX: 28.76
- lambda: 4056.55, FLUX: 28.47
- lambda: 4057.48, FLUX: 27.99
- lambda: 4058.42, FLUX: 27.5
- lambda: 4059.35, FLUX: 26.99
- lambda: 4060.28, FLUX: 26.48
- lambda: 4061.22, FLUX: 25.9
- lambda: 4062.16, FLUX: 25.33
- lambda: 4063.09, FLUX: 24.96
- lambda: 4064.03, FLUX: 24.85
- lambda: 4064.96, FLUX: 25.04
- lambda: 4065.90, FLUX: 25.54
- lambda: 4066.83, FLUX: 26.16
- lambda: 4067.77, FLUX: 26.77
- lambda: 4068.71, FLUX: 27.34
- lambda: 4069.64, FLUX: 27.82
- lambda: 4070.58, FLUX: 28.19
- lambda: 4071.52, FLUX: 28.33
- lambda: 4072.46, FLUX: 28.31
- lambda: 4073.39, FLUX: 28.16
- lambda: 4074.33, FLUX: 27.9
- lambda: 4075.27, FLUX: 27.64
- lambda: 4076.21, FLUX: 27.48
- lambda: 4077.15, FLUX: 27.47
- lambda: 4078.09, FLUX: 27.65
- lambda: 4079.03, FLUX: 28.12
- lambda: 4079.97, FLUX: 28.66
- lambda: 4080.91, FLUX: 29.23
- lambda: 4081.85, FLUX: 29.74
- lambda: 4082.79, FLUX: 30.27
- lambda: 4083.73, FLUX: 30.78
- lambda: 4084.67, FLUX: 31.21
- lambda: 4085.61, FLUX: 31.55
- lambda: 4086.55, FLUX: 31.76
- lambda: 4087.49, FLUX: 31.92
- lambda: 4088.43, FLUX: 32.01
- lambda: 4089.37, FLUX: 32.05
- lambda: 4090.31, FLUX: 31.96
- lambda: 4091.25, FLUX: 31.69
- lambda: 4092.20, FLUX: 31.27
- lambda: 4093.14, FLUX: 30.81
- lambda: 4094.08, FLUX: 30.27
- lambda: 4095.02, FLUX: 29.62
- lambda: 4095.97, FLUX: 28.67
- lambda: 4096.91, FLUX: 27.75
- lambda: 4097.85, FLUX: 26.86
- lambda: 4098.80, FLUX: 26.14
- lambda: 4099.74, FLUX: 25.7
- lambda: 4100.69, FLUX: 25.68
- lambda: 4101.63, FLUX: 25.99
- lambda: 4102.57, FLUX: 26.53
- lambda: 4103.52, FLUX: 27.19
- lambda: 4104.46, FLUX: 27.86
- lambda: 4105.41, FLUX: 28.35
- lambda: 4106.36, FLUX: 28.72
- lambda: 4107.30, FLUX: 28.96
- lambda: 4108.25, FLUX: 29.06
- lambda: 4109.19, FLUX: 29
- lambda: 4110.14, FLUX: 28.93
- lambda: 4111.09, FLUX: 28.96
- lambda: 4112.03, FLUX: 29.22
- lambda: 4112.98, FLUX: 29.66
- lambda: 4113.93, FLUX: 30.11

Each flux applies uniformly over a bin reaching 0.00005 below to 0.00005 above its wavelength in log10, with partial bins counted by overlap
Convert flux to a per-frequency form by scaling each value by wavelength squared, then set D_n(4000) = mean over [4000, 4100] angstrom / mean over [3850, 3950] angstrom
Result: 1.98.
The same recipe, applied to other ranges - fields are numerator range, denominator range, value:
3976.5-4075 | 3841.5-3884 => 2.14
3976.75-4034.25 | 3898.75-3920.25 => 1.49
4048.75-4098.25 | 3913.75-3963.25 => 1.84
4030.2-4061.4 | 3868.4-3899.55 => 1.97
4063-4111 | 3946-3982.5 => 1.72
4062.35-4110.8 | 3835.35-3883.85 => 2.29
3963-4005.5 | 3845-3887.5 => 1.63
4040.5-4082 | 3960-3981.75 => 1.92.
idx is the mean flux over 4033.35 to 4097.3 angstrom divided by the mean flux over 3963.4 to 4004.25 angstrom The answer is 1.31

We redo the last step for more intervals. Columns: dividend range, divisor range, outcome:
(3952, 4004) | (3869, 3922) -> 1.21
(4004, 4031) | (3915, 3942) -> 2.11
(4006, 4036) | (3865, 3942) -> 1.86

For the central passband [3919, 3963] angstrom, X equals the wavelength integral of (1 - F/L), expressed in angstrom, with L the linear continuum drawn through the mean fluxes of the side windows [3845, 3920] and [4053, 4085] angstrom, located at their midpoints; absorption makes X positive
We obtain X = 8.7 angstrom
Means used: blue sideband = 16.6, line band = 16.1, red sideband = 27.7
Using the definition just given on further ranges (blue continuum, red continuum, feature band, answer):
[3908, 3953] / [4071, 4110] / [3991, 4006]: -4.5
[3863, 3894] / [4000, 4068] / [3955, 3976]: 7.5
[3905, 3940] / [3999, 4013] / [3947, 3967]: 2.5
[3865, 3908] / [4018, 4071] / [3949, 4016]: 3.6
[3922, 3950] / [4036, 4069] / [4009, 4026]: -4.7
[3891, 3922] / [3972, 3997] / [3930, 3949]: 7.5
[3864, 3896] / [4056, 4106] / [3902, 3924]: -3.1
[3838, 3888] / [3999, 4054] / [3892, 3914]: -1.5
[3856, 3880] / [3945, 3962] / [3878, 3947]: 2.9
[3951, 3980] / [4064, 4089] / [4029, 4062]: -5.0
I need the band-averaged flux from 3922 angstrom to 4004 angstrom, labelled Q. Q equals 18.9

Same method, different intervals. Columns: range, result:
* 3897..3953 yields 17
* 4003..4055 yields 29.9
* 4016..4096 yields 29.3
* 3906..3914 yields 20.9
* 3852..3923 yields 16.8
